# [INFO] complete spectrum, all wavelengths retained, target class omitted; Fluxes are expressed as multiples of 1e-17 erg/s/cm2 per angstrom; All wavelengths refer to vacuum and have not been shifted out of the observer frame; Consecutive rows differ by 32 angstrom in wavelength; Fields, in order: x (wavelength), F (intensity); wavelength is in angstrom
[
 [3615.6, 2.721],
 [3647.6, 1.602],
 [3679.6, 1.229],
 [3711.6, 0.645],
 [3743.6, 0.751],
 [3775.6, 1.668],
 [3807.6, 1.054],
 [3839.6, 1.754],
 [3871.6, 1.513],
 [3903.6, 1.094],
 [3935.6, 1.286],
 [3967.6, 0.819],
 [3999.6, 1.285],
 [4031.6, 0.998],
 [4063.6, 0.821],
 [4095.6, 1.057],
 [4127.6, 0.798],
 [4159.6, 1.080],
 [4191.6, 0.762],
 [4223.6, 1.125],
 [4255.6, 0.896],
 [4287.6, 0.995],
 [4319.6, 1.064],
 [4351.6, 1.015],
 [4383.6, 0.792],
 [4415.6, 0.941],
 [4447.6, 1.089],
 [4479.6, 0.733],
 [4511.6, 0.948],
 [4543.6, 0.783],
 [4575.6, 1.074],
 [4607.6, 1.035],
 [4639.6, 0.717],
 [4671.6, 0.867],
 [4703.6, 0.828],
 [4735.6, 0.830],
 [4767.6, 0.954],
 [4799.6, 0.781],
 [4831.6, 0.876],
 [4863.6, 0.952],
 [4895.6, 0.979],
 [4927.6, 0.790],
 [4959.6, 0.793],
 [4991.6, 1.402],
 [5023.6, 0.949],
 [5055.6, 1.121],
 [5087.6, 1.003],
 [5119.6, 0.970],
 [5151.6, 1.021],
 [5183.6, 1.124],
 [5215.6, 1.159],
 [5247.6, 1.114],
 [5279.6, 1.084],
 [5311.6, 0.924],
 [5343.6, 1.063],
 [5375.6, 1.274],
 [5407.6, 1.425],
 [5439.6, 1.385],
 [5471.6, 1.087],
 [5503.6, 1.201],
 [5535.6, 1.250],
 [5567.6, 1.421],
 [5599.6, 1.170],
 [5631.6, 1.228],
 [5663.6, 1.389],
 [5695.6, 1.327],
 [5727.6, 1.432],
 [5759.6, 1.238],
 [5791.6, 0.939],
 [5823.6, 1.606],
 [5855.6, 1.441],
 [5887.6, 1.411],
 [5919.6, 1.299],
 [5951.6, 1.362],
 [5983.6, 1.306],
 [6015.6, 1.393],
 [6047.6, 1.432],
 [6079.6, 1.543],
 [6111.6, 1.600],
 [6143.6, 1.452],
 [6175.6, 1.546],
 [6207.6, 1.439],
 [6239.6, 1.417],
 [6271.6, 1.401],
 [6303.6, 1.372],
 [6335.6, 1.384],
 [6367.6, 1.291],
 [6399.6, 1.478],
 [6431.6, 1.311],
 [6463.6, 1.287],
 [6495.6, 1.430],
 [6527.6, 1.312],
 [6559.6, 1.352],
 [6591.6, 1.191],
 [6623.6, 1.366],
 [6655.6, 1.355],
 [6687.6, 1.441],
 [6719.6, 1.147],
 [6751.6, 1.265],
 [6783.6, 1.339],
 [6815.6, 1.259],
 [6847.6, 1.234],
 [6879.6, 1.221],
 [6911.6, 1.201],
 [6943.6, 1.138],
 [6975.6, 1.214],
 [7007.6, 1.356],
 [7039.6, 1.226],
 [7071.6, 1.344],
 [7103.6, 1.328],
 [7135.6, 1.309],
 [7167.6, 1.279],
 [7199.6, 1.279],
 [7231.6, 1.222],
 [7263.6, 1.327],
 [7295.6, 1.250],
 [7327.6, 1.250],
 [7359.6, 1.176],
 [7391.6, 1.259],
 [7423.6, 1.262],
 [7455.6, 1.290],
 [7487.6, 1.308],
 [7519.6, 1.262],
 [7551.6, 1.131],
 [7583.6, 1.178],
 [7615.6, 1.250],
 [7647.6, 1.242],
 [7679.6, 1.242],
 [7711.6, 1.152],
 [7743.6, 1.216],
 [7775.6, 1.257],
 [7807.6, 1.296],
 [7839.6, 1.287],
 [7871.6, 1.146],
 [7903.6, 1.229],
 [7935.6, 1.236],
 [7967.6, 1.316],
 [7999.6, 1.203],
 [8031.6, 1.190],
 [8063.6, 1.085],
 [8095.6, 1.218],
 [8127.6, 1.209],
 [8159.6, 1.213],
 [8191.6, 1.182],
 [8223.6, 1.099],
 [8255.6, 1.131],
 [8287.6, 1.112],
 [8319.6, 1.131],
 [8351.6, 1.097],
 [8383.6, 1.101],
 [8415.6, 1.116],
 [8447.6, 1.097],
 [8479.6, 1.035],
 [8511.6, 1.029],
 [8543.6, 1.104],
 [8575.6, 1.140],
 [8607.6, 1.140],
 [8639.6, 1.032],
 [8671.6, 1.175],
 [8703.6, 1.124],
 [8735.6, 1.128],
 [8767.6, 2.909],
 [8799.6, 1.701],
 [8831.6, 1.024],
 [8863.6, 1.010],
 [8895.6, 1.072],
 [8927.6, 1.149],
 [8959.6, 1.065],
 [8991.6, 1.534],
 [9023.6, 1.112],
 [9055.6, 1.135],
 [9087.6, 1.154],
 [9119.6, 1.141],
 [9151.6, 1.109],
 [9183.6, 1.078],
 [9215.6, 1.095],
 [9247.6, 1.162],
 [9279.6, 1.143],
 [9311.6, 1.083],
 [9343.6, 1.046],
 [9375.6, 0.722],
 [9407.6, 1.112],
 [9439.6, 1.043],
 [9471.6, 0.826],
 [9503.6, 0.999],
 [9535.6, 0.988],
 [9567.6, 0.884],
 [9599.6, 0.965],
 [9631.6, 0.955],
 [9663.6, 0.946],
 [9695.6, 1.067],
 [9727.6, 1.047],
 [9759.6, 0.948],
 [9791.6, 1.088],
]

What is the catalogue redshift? 0.34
